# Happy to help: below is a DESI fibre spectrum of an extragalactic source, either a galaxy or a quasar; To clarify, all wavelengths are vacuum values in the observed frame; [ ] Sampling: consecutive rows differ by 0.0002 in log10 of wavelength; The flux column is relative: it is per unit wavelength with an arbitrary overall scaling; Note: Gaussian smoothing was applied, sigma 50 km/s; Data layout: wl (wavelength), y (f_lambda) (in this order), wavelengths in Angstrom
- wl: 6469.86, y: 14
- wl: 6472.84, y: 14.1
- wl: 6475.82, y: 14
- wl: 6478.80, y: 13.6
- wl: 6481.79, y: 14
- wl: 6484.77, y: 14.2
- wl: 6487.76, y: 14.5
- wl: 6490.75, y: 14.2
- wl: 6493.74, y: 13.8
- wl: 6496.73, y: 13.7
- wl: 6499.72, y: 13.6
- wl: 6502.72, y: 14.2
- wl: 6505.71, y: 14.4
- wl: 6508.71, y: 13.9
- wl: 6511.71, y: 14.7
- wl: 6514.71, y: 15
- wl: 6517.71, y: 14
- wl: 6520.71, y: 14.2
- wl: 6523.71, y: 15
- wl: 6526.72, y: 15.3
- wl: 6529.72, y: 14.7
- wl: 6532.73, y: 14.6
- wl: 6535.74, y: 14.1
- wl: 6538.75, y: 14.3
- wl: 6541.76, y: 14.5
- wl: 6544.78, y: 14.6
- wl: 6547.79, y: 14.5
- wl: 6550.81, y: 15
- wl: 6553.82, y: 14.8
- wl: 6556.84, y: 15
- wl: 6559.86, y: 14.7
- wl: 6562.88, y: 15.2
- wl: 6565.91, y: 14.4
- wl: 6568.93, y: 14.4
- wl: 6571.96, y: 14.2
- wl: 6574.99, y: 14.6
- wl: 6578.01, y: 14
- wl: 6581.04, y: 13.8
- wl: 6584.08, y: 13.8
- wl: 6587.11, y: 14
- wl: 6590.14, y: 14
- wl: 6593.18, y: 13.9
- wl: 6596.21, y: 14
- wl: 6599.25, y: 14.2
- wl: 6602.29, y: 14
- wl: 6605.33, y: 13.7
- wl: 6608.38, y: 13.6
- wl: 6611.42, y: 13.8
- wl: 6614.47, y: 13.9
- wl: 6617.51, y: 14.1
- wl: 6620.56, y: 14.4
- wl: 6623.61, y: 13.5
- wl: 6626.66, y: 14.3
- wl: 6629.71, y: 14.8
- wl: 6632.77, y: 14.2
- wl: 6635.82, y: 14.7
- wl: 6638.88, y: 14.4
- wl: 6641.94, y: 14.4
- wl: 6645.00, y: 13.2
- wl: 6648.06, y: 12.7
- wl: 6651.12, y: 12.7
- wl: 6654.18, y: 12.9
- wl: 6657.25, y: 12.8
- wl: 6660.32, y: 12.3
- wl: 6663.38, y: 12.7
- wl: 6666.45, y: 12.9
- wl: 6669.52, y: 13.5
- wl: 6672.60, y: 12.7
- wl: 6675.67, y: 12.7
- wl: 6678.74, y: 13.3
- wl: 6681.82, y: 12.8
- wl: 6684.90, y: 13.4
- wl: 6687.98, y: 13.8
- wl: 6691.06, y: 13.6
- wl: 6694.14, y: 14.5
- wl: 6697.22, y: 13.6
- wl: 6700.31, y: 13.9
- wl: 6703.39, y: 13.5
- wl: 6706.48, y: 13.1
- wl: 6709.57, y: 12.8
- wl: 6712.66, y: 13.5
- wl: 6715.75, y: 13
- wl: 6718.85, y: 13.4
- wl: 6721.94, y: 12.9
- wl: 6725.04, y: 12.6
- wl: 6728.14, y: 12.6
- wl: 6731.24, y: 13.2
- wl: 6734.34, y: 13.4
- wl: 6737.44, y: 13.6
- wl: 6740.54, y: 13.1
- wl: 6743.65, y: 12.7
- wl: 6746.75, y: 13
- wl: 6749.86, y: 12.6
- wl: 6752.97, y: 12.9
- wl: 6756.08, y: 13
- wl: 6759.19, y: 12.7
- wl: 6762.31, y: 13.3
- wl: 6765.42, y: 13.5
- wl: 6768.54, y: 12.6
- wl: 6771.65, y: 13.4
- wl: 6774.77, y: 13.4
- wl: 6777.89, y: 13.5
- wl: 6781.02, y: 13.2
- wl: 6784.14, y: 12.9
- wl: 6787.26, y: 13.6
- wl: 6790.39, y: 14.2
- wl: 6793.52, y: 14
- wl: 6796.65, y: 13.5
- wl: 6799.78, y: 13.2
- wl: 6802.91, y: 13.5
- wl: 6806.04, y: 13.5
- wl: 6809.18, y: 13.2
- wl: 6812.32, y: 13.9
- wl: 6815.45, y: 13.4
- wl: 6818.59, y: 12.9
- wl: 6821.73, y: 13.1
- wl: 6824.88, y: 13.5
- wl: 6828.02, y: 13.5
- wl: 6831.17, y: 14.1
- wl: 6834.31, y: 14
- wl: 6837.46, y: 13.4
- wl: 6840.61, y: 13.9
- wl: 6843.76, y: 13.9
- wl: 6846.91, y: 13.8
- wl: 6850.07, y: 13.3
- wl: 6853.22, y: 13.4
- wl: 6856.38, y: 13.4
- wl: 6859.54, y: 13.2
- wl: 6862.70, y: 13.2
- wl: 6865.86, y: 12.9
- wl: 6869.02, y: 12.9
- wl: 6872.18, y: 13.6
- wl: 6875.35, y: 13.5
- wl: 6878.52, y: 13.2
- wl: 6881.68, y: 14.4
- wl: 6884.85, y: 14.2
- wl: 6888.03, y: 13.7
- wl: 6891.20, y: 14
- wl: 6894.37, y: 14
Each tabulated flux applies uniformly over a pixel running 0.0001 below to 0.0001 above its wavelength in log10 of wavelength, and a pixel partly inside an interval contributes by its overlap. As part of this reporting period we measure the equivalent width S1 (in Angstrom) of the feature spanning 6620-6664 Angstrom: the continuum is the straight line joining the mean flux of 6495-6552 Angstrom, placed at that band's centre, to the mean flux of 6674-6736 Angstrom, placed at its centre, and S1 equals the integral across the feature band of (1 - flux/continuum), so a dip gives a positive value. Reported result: 0.3 Angstrom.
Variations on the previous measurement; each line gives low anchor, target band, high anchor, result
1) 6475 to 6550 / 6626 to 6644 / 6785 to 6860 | -0.5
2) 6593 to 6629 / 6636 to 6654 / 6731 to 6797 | 0.4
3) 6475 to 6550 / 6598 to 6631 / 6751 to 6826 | -0.2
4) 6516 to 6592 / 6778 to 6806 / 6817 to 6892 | 0.4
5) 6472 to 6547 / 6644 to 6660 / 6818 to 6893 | 1.4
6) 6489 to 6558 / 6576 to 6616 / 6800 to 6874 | 0.8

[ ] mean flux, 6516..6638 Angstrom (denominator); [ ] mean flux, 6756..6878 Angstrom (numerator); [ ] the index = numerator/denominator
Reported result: 0.94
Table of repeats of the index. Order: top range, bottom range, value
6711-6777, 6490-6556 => 0.91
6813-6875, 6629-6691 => 1.01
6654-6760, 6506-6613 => 0.91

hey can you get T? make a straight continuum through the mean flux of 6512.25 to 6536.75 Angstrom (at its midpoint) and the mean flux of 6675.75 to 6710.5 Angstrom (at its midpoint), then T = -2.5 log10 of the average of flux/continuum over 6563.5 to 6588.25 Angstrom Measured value 0.007 mag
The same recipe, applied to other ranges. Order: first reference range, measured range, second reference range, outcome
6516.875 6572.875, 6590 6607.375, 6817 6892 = 0.04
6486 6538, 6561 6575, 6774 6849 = -0.03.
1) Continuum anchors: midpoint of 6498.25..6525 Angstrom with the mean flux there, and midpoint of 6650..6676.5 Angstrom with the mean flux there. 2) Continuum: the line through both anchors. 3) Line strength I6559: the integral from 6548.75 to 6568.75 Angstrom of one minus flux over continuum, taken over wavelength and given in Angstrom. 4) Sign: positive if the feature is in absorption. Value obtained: -1.4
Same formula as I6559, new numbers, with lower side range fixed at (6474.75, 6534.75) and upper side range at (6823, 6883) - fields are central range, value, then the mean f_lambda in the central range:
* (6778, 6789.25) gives 0.31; 13.3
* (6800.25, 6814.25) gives 0.13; 13.5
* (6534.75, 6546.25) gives -0.15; 14.4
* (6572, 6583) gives 0.00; 14.1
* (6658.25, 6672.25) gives 1.10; 12.8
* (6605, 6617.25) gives 0.23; 13.8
